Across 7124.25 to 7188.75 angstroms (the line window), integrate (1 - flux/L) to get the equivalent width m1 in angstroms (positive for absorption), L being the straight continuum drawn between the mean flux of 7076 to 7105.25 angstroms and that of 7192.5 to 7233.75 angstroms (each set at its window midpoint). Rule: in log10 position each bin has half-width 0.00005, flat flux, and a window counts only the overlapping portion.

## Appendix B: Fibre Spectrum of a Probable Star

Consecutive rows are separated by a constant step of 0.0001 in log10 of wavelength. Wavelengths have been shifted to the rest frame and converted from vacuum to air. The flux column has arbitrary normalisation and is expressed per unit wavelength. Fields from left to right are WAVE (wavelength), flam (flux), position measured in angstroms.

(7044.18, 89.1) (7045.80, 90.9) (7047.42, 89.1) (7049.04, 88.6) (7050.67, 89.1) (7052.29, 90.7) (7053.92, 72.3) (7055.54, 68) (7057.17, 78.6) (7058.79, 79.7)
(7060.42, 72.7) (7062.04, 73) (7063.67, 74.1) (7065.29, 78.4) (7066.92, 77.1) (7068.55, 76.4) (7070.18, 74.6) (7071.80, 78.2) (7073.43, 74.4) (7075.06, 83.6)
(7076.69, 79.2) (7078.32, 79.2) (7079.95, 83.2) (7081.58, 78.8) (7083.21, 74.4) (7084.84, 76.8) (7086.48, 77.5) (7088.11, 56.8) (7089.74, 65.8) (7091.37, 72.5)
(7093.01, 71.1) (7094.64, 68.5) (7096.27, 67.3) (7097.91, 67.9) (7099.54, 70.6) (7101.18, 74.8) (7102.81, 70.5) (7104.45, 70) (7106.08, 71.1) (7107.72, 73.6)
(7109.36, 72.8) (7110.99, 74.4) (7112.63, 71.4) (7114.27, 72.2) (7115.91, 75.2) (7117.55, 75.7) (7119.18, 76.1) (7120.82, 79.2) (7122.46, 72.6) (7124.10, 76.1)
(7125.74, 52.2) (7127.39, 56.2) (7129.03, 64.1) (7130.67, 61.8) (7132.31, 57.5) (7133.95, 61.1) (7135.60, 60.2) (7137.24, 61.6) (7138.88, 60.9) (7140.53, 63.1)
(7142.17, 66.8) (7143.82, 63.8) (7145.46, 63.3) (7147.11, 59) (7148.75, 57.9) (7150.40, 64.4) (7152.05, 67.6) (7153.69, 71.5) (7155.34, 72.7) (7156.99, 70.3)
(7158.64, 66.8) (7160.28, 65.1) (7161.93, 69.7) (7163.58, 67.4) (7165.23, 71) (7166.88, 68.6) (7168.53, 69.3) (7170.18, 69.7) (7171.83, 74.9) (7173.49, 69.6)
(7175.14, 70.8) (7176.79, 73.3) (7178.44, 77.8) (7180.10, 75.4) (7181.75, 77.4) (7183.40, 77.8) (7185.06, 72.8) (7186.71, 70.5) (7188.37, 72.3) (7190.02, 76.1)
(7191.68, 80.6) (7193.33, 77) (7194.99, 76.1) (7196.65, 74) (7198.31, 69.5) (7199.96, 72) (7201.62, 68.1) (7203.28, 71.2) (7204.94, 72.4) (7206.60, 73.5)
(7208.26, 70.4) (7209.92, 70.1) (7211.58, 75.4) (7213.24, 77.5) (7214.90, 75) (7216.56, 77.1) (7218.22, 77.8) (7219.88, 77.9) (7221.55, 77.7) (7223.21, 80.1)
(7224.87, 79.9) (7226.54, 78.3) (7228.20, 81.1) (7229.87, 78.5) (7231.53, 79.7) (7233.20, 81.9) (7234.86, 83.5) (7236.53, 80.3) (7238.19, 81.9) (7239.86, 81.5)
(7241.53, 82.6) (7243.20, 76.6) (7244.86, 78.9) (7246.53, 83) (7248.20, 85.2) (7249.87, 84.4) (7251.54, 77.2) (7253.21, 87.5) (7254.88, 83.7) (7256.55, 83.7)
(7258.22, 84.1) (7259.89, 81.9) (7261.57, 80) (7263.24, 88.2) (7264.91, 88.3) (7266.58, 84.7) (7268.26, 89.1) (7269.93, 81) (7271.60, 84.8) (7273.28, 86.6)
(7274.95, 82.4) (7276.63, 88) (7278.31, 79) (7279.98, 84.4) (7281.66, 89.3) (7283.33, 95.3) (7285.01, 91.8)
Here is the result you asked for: 6.1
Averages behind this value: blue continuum 72.5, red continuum 75.6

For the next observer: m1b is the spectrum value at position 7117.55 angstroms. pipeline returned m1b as 75.7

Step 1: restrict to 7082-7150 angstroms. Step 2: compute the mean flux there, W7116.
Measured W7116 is 67.9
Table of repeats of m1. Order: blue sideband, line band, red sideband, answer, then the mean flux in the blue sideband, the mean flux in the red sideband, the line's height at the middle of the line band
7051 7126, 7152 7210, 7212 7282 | 4.84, 74.2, 81.9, 78.7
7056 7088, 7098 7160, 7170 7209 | 6.35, 76.8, 73.5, 75.2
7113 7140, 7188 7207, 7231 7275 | 0.55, 66.5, 83.1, 75.8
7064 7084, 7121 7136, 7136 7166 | 1.32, 78.1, 65.6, 69.3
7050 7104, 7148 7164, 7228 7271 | 2.26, 74.9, 82.7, 78.5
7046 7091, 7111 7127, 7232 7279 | 1.44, 77.6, 83.2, 79.1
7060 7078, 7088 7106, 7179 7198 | 1.67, 76.7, 75.3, 76.4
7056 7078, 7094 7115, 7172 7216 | 1.31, 76.8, 73.7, 75.9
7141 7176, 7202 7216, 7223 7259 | 0.56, 67.6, 81.6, 76.1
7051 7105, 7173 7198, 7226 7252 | 1.31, 74.6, 81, 78.9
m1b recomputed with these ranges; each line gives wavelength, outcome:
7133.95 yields 61.1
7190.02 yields 76.1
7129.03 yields 64.1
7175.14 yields 70.8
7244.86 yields 78.9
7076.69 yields 79.2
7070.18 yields 74.6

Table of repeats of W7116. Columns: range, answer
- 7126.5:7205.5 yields 68.8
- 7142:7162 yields 65.9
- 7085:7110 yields 70.2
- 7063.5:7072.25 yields 76.6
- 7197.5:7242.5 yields 76.9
